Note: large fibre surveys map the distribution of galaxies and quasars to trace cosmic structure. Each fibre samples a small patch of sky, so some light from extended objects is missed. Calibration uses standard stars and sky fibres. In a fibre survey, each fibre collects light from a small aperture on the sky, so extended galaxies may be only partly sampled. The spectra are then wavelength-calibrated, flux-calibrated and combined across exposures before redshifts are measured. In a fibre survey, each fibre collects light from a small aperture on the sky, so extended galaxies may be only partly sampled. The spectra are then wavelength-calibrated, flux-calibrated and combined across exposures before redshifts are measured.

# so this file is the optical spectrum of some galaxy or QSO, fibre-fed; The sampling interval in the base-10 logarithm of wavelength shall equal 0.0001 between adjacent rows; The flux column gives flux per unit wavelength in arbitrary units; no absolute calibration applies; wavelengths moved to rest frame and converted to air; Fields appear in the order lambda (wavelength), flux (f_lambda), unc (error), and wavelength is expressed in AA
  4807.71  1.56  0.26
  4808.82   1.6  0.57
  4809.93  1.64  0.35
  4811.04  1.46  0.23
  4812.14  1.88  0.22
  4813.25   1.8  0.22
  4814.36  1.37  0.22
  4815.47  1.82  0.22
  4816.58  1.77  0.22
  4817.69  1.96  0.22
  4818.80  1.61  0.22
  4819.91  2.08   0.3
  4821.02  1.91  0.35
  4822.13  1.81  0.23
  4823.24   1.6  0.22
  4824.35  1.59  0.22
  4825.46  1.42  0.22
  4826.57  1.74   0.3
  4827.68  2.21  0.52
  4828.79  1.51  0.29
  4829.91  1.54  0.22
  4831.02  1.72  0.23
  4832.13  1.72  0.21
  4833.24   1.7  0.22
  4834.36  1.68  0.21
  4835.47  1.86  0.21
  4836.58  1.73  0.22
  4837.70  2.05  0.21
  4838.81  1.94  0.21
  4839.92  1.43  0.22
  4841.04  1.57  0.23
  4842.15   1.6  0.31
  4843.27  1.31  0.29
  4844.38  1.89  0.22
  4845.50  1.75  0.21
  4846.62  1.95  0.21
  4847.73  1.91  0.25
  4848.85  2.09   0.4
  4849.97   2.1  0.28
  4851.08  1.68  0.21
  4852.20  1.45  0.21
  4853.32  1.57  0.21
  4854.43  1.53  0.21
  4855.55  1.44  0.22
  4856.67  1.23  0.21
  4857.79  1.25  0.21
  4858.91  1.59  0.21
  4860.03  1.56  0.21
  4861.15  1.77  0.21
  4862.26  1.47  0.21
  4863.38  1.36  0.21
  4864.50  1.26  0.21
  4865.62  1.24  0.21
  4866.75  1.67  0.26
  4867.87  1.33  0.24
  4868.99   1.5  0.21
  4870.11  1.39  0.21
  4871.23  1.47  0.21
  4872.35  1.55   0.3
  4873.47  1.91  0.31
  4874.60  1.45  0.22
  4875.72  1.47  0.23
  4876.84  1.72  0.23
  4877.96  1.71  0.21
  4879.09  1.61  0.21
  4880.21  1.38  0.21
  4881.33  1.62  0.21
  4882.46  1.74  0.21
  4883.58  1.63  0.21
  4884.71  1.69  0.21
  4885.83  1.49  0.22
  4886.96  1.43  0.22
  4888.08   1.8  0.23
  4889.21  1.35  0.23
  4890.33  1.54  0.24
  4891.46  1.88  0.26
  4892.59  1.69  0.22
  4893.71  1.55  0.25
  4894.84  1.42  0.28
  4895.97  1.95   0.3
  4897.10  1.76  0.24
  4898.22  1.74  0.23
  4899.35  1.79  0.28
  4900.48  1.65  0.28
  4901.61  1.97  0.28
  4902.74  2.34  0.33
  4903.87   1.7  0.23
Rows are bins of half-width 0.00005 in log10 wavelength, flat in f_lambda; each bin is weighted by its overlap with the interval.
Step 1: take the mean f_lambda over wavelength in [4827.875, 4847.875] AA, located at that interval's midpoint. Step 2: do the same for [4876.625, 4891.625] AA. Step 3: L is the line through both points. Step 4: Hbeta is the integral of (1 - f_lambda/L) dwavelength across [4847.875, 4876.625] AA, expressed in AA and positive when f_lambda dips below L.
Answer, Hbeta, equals 2.1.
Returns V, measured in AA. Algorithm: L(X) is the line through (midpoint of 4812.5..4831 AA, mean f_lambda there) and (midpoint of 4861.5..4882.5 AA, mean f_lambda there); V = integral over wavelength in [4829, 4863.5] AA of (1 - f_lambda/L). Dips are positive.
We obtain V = -0.7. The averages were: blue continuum 1.73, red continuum 1.52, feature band 1.66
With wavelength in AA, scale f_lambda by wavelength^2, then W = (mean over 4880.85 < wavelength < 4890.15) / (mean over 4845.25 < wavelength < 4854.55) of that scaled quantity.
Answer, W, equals 0.90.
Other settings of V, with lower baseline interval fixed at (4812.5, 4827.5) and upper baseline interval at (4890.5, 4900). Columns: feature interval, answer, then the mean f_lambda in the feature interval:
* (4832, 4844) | 0.31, 1.69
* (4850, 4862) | 1.37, 1.53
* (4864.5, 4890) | 2.59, 1.55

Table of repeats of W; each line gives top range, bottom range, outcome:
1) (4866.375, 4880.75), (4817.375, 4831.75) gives 0.91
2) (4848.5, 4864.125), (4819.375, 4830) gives 0.91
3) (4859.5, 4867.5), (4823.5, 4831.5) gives 0.89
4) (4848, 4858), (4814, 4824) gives 0.92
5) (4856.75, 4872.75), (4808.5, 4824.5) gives 0.85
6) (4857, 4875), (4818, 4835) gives 0.87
